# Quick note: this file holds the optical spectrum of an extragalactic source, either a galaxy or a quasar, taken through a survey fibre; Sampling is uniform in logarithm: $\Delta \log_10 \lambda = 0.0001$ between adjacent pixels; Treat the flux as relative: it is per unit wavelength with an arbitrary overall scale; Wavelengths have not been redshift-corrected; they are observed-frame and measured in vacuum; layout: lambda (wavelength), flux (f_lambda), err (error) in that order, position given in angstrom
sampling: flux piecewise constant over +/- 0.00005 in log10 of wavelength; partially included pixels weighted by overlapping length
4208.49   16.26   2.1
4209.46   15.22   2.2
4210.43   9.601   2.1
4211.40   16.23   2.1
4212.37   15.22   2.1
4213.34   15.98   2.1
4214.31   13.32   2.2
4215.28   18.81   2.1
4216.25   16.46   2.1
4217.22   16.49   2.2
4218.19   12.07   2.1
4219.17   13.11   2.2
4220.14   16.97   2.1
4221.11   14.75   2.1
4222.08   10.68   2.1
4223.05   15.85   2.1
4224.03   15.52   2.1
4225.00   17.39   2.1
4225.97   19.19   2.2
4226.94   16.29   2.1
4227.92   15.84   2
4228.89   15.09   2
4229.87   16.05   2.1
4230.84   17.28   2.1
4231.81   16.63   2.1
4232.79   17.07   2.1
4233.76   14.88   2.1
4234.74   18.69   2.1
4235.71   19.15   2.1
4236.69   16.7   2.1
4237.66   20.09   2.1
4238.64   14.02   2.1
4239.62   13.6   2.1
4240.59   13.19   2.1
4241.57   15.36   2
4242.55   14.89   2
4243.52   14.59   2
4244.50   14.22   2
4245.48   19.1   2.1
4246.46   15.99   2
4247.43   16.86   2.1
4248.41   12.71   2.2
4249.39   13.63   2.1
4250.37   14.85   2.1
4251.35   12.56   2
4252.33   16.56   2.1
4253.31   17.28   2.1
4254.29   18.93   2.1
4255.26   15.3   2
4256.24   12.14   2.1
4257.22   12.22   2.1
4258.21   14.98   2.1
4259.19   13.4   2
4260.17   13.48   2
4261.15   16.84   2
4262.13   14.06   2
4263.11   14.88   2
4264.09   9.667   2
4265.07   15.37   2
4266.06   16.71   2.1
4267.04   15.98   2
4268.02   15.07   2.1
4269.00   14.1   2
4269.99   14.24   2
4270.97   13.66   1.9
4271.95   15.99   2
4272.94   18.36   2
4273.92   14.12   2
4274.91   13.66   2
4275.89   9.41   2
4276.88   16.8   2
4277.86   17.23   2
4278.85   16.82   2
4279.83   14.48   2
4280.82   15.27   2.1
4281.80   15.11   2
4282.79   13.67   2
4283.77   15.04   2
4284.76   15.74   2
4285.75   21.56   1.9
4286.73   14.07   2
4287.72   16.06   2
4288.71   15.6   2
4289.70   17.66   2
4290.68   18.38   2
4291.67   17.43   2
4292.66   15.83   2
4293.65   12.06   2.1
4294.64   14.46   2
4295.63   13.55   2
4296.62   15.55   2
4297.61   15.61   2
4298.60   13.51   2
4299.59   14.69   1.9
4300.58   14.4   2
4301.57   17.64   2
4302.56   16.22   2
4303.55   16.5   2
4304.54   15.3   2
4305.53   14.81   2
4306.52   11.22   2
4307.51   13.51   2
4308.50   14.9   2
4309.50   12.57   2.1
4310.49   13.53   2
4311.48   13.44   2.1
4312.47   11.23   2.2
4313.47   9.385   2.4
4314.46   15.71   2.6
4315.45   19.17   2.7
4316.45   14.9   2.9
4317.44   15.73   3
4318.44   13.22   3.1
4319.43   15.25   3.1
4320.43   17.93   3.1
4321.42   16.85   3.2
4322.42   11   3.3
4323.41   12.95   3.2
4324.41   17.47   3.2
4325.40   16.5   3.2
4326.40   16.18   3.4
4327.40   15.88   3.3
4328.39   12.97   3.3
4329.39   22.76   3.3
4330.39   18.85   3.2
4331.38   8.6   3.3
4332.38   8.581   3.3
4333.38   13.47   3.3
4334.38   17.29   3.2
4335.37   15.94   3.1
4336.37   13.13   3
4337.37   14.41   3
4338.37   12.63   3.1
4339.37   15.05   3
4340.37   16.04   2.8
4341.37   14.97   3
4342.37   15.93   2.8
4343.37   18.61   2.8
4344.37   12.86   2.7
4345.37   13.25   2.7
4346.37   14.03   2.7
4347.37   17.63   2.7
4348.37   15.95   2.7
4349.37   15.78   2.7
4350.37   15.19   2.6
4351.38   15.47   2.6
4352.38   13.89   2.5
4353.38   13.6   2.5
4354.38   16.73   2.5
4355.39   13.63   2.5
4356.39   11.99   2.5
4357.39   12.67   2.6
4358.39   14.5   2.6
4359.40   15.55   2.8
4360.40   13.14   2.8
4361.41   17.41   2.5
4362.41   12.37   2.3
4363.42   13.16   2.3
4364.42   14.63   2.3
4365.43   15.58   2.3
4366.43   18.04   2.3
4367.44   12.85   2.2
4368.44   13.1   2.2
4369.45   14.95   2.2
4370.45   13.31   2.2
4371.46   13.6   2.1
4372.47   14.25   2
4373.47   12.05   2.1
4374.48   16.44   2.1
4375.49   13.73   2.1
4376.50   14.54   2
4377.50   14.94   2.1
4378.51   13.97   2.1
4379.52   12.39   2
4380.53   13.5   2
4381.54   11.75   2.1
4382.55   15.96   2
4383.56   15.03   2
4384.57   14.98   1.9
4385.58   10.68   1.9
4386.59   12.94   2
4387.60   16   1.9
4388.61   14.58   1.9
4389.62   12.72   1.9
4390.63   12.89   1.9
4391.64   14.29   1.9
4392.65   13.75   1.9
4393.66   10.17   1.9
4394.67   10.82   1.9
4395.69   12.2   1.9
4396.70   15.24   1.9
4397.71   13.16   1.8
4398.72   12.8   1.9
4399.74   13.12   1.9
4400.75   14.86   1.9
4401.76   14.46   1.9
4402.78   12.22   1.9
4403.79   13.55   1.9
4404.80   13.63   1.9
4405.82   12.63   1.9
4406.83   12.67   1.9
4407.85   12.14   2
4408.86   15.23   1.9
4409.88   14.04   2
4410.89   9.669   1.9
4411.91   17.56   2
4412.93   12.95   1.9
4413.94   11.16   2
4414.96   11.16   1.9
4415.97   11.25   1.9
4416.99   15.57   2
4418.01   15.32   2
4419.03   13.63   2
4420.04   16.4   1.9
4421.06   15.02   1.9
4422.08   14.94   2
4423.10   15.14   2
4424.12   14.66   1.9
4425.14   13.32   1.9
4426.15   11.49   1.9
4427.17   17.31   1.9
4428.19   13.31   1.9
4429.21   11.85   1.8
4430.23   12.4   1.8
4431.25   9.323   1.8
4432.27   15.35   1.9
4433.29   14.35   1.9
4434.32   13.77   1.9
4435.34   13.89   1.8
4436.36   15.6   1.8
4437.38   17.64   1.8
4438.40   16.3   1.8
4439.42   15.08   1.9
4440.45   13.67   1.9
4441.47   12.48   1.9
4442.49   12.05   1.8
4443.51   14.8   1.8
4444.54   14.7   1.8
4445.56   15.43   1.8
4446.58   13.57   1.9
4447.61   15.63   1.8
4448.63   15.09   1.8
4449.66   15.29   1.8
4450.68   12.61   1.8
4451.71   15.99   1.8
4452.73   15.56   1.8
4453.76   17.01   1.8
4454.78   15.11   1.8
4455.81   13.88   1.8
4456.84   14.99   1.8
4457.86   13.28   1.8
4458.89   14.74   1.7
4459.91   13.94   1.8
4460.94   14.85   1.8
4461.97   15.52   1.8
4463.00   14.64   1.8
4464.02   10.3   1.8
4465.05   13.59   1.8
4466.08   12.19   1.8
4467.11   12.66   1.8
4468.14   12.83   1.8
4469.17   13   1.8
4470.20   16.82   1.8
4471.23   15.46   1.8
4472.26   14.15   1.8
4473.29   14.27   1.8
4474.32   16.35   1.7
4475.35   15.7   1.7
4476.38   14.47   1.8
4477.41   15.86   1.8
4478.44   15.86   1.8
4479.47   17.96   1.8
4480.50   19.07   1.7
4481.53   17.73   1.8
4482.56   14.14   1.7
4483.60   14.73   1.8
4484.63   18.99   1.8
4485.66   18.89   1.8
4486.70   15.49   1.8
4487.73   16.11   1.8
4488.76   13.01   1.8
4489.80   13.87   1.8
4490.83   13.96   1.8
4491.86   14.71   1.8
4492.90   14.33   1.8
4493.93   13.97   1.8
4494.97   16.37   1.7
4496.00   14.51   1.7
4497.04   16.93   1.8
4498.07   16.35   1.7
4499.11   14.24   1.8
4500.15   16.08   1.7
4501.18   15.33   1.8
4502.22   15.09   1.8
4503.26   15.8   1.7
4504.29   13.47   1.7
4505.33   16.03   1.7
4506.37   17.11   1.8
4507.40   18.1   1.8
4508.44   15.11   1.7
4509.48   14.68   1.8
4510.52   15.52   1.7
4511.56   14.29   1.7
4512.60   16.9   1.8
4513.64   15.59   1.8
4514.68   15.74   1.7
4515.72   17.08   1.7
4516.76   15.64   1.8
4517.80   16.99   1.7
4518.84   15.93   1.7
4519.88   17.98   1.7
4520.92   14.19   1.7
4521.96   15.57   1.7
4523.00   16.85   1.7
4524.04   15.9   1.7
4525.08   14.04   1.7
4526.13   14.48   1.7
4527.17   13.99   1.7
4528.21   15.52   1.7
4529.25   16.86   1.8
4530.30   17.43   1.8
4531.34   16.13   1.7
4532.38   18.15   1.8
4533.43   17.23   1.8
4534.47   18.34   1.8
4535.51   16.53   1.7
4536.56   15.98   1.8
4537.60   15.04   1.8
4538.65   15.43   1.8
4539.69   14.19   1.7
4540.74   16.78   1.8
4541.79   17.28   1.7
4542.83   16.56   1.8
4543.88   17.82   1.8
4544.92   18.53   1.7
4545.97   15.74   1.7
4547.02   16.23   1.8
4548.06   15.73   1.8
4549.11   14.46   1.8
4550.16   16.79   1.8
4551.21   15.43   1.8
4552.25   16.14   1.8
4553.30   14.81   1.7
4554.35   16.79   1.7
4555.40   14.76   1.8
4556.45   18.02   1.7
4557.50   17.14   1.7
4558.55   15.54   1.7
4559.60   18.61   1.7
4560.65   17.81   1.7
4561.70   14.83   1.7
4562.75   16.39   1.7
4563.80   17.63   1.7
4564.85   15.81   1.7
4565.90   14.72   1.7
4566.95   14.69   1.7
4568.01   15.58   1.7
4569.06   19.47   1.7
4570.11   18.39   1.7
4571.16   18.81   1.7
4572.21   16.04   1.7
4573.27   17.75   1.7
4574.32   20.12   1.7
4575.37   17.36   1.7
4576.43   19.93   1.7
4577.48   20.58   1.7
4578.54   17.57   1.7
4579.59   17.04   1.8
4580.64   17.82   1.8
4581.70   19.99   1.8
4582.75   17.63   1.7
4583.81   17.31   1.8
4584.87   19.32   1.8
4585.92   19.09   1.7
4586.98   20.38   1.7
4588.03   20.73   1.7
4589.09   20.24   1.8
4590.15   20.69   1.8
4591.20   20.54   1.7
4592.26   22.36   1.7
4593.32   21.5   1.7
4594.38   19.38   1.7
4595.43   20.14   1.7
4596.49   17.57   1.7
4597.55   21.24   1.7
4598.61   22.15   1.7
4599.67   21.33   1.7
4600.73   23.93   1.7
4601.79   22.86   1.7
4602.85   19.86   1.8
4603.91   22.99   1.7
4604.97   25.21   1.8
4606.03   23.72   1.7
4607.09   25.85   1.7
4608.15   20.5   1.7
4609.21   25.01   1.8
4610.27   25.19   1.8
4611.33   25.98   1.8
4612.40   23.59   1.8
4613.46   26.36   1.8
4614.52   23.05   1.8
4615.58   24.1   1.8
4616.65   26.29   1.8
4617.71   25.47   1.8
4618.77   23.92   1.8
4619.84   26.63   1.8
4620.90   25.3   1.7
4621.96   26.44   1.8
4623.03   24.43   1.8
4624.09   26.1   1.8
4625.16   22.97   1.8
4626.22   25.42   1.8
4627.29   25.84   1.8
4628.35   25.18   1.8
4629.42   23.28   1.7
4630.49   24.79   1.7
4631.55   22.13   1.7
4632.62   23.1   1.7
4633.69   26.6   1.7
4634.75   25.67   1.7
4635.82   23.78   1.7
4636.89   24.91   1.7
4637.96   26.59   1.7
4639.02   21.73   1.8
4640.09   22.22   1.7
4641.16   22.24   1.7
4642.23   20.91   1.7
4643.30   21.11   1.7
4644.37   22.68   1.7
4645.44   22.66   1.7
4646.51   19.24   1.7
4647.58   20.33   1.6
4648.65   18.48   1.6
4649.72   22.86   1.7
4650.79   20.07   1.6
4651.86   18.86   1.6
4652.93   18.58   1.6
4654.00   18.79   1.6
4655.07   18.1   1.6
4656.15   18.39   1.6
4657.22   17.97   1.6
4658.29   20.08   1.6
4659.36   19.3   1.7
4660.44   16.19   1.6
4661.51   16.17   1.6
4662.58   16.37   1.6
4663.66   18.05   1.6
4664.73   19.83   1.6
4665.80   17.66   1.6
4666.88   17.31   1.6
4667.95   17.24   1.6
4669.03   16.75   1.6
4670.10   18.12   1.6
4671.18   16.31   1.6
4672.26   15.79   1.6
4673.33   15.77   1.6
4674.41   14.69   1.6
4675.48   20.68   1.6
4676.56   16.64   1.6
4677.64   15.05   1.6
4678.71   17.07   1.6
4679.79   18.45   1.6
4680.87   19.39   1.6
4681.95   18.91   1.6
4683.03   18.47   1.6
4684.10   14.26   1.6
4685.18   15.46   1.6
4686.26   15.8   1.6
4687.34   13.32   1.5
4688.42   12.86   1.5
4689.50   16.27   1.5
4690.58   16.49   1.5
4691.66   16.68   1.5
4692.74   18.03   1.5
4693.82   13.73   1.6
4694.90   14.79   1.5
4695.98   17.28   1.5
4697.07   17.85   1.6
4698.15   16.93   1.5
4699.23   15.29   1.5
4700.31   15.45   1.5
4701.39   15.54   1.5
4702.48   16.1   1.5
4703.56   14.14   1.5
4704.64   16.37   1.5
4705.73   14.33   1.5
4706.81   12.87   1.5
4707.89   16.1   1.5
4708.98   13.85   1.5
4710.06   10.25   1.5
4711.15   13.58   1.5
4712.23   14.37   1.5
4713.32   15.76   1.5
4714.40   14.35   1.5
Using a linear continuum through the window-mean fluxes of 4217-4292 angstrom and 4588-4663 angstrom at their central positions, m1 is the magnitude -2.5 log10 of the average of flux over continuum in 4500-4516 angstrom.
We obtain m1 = 0.27 mag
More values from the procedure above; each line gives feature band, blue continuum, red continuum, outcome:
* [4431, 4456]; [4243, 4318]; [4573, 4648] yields 0.26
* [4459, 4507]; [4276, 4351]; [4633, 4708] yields 0.09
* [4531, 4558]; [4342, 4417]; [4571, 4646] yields 0.21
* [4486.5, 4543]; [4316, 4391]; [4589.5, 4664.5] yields 0.21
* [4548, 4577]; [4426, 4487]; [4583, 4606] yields 0.16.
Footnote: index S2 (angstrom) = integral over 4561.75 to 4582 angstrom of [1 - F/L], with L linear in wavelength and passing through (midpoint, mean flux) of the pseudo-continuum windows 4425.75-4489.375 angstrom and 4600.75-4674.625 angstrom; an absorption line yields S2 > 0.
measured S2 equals 1.7 angstrom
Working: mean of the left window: 14.7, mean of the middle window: 17.6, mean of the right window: 21.8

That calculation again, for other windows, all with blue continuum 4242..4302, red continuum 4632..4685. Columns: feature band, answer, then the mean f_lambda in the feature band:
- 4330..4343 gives 1.3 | 14.2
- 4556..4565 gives 0.7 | 16.9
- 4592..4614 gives -4.6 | 22.7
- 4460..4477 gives 3.1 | 14.2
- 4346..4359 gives 1.1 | 14.7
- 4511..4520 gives 0.8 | 16.2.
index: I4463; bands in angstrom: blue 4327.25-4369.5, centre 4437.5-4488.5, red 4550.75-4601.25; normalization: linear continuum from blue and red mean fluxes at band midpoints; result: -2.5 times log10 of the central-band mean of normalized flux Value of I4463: 0.11 mag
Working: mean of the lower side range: 14.7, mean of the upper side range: 18.4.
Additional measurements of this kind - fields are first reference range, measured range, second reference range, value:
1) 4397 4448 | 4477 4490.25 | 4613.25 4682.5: -0.04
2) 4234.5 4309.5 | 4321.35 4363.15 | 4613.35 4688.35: 0.10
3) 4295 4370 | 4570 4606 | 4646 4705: -0.21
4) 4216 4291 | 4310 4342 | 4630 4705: 0.09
